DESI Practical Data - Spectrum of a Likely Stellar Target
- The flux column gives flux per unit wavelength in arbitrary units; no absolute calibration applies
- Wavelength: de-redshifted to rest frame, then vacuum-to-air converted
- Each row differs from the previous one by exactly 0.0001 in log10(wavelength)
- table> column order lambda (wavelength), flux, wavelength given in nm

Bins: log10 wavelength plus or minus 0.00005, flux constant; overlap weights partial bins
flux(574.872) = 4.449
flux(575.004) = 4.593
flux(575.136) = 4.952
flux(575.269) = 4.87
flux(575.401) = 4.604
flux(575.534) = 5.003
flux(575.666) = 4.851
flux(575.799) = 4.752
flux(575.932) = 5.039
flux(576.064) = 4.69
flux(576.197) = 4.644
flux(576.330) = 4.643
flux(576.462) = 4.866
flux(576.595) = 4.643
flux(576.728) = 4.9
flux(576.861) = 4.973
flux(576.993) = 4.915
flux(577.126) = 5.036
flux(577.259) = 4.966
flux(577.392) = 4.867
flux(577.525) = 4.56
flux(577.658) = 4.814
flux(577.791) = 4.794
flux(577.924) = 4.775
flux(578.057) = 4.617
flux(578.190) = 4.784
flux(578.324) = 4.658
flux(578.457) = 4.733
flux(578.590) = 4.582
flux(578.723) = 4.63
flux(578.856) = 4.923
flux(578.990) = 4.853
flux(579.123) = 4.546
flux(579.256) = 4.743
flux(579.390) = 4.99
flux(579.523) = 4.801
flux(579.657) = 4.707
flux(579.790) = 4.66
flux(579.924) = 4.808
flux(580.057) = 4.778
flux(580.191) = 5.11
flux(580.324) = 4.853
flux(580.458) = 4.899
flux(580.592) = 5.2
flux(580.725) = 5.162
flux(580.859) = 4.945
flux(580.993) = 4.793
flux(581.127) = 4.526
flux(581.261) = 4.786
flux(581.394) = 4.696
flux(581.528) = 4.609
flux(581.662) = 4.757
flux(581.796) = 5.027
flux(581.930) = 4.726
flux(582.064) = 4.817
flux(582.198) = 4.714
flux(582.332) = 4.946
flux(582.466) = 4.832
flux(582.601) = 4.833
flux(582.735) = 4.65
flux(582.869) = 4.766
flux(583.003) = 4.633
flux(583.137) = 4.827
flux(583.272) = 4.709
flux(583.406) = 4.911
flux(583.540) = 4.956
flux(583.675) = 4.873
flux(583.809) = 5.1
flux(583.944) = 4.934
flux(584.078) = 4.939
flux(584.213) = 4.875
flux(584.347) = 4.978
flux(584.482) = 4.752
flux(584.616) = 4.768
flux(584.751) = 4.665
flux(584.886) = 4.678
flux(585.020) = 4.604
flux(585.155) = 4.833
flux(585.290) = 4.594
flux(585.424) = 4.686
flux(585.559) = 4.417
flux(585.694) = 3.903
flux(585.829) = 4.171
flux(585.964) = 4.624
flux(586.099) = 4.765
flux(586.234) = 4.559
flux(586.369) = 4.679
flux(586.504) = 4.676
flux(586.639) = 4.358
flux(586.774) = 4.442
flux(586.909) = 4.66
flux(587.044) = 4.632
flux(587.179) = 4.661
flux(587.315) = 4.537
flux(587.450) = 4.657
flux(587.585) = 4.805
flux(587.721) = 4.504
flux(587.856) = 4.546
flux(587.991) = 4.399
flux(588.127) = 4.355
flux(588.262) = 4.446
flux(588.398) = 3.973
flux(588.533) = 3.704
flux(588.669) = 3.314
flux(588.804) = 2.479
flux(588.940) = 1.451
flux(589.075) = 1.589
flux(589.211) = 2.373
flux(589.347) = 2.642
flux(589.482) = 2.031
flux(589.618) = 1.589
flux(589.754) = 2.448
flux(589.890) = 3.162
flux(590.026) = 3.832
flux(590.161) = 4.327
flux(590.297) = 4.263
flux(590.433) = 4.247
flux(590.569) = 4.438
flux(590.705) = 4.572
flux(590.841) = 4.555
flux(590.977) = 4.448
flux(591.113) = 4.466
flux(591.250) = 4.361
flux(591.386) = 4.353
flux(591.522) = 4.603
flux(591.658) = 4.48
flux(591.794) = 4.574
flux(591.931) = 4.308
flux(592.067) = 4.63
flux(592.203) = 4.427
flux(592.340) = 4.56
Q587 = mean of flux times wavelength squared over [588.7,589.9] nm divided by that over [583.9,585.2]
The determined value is 0.46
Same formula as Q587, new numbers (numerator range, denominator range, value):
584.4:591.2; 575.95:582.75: 0.87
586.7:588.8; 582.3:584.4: 0.90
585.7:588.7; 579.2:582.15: 0.94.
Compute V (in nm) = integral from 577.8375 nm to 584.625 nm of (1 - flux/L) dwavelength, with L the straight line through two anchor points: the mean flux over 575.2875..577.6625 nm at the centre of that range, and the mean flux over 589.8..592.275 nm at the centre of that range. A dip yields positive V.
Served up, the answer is -0.23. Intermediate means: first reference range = 4.82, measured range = 4.81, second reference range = 4.32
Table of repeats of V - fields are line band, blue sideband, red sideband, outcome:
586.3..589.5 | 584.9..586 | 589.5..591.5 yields 0.28 nm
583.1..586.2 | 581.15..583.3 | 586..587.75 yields -0.02 nm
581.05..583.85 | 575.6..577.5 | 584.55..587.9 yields -0.07 nm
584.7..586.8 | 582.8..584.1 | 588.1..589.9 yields -0.29 nm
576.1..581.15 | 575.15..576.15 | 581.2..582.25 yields -0.01 nm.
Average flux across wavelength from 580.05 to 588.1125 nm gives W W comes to 4.73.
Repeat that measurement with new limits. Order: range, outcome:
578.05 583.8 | 4.8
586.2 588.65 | 4.45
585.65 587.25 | 4.52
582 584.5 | 4.85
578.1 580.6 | 4.79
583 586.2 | 4.72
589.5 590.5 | 3.34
